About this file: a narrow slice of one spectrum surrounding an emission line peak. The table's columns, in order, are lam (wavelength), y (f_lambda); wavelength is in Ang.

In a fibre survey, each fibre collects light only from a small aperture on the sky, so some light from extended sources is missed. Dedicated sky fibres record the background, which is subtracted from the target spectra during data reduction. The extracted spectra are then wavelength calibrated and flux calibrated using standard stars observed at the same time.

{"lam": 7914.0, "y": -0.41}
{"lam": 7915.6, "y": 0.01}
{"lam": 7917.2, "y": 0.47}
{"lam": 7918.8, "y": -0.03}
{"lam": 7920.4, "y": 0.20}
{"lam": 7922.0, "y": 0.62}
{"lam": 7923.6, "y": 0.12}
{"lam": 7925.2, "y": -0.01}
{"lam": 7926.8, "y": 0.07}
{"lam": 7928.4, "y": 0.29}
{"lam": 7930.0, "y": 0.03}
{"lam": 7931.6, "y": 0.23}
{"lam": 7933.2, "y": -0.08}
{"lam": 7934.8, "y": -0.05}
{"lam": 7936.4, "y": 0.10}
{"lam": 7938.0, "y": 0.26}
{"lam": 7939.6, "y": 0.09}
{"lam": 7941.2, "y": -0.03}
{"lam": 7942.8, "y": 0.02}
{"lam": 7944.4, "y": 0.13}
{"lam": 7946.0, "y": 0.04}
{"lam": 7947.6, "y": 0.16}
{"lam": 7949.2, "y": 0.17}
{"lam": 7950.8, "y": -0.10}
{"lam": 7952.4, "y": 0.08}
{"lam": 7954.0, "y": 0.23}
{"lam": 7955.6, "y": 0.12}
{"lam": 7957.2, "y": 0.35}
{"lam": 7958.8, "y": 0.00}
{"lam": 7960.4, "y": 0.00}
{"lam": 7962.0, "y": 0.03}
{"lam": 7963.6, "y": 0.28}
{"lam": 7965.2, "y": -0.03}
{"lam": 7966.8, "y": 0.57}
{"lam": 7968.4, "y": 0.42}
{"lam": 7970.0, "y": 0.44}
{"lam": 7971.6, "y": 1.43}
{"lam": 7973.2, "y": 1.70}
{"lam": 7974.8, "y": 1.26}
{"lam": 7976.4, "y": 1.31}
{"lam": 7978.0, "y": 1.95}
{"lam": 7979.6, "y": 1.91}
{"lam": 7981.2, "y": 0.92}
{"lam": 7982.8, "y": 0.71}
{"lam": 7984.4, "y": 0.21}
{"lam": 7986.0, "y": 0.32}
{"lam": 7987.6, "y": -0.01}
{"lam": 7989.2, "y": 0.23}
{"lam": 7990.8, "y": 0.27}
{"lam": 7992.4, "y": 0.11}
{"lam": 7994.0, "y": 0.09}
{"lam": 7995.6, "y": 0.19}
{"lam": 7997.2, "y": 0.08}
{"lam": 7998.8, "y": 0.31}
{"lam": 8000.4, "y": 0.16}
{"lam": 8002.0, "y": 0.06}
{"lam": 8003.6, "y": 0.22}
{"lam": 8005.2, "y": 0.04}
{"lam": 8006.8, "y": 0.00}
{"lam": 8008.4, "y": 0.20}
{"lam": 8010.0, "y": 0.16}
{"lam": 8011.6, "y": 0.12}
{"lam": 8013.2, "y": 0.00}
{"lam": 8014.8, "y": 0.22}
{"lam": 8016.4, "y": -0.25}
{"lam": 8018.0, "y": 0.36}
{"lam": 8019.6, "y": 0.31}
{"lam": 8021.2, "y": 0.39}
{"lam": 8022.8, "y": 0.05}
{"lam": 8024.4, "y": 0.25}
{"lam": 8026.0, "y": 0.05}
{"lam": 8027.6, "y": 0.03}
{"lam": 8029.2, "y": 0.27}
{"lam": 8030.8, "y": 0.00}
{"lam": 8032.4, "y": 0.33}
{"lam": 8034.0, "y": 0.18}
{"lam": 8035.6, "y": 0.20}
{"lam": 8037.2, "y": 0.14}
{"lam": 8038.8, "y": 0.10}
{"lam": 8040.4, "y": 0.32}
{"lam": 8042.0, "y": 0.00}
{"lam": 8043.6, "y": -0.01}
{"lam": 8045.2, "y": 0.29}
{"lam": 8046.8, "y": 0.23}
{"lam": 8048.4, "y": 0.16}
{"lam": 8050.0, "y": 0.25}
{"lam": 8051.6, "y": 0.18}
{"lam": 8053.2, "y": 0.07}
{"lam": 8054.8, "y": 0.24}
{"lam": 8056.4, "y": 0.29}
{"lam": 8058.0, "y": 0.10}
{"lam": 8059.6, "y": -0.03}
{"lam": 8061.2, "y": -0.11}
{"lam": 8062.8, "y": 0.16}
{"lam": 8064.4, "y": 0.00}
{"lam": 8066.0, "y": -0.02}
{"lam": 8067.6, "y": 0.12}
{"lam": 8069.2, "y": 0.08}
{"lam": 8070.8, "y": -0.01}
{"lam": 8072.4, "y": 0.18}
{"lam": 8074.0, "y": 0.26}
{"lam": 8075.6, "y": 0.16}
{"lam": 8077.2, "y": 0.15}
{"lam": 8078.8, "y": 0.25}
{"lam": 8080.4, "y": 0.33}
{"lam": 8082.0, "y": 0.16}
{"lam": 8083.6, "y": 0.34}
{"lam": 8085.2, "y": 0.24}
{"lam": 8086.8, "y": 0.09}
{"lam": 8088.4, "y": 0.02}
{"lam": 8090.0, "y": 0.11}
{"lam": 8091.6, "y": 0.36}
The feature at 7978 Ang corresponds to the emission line [O II]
